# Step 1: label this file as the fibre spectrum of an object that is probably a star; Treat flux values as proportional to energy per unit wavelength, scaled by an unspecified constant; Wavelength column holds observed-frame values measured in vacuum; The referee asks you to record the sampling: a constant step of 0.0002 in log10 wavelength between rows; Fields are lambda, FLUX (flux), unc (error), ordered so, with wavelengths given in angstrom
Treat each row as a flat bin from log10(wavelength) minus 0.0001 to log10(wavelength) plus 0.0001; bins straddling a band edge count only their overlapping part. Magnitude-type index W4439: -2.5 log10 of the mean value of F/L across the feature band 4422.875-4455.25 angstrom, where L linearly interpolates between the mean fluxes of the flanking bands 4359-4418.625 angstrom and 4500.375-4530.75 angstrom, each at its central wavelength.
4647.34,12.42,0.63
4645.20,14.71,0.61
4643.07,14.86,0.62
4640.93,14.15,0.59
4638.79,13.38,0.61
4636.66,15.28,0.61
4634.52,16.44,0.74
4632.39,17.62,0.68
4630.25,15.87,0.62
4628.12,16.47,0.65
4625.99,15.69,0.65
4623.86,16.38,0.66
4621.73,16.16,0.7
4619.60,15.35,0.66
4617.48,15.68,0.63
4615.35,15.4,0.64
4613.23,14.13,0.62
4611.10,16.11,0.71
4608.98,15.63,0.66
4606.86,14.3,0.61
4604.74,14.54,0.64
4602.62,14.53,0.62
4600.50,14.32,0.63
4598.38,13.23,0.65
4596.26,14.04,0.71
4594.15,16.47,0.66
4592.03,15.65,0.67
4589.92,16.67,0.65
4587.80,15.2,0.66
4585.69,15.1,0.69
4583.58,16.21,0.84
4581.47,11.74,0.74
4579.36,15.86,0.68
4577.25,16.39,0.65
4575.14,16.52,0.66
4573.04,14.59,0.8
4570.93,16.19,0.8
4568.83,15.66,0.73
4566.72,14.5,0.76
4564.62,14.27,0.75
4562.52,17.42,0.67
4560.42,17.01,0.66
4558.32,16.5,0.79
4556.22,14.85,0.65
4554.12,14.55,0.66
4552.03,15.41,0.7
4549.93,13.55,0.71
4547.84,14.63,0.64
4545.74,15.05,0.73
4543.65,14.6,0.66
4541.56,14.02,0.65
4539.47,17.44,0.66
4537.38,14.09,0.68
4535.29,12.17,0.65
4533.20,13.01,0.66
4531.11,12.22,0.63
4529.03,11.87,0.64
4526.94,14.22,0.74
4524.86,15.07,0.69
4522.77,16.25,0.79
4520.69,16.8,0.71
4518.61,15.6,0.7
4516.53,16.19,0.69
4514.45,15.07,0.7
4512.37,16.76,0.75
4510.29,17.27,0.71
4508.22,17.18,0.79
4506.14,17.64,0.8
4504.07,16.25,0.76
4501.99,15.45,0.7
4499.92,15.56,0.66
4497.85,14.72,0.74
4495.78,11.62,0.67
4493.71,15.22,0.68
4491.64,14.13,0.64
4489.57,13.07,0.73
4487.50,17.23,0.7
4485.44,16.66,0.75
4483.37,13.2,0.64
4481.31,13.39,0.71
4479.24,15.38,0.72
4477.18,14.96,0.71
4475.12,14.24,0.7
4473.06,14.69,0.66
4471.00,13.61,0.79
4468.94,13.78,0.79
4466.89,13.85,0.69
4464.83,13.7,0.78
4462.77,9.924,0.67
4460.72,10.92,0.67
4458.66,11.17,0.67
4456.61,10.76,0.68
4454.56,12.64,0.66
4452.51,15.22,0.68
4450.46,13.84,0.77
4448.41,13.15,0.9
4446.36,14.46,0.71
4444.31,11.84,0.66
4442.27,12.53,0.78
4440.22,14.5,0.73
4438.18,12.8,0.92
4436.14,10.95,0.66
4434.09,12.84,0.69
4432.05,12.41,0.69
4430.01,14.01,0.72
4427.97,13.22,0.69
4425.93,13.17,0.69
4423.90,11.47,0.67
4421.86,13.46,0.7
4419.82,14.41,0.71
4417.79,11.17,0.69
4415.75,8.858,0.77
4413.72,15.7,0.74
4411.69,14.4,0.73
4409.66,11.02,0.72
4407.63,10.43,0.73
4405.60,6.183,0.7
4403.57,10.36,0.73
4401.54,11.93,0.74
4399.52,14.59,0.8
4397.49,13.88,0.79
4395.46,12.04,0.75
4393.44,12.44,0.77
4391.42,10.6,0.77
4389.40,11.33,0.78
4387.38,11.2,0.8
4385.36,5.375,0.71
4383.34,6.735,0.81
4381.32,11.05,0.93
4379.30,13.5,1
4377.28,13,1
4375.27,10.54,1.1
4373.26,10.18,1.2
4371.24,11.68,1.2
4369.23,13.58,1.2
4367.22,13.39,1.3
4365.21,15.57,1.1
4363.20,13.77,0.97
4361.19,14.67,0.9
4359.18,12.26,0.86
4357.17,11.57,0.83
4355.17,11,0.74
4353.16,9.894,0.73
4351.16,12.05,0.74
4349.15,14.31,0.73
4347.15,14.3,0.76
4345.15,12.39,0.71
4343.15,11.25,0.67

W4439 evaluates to 0.02 mag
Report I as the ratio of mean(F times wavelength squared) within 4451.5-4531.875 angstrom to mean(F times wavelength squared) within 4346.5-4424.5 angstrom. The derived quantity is 1.28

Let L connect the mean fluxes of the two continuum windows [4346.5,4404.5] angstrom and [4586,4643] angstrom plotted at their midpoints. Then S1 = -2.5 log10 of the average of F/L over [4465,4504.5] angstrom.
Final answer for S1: -0.08 mag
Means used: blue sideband 11.9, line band 14.5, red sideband 15.3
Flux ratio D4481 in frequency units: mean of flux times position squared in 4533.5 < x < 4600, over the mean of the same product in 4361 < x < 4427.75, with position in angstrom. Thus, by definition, 1.38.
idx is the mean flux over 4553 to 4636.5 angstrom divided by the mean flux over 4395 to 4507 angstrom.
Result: 1.17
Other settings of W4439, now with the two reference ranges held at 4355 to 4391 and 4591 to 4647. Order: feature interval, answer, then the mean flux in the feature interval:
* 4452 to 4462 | 0.08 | 11.9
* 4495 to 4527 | -0.16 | 15.8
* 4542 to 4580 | -0.07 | 15.4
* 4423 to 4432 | -0.04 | 12.9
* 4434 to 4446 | 0.00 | 12.7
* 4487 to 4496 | -0.07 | 14.3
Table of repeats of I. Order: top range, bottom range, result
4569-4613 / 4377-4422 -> 1.45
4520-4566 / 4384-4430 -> 1.34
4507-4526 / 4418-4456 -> 1.29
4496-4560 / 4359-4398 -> 1.37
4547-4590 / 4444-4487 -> 1.19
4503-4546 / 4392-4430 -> 1.31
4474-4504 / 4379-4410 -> 1.43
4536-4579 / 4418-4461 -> 1.26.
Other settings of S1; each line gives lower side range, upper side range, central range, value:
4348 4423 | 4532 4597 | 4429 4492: -0.01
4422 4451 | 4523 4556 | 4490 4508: -0.10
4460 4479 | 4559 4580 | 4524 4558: 0.07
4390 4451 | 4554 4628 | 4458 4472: 0.06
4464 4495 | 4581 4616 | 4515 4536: 0.02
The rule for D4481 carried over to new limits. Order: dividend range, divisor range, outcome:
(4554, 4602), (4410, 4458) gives 1.27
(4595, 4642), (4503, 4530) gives 1.00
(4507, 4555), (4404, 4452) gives 1.25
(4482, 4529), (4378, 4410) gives 1.50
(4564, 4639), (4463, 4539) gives 1.09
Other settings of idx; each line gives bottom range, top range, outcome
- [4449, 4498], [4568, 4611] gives 1.11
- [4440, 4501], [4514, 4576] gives 1.10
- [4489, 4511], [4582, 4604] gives 0.98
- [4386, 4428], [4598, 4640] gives 1.29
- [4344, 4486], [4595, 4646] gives 1.22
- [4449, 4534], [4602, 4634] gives 1.08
